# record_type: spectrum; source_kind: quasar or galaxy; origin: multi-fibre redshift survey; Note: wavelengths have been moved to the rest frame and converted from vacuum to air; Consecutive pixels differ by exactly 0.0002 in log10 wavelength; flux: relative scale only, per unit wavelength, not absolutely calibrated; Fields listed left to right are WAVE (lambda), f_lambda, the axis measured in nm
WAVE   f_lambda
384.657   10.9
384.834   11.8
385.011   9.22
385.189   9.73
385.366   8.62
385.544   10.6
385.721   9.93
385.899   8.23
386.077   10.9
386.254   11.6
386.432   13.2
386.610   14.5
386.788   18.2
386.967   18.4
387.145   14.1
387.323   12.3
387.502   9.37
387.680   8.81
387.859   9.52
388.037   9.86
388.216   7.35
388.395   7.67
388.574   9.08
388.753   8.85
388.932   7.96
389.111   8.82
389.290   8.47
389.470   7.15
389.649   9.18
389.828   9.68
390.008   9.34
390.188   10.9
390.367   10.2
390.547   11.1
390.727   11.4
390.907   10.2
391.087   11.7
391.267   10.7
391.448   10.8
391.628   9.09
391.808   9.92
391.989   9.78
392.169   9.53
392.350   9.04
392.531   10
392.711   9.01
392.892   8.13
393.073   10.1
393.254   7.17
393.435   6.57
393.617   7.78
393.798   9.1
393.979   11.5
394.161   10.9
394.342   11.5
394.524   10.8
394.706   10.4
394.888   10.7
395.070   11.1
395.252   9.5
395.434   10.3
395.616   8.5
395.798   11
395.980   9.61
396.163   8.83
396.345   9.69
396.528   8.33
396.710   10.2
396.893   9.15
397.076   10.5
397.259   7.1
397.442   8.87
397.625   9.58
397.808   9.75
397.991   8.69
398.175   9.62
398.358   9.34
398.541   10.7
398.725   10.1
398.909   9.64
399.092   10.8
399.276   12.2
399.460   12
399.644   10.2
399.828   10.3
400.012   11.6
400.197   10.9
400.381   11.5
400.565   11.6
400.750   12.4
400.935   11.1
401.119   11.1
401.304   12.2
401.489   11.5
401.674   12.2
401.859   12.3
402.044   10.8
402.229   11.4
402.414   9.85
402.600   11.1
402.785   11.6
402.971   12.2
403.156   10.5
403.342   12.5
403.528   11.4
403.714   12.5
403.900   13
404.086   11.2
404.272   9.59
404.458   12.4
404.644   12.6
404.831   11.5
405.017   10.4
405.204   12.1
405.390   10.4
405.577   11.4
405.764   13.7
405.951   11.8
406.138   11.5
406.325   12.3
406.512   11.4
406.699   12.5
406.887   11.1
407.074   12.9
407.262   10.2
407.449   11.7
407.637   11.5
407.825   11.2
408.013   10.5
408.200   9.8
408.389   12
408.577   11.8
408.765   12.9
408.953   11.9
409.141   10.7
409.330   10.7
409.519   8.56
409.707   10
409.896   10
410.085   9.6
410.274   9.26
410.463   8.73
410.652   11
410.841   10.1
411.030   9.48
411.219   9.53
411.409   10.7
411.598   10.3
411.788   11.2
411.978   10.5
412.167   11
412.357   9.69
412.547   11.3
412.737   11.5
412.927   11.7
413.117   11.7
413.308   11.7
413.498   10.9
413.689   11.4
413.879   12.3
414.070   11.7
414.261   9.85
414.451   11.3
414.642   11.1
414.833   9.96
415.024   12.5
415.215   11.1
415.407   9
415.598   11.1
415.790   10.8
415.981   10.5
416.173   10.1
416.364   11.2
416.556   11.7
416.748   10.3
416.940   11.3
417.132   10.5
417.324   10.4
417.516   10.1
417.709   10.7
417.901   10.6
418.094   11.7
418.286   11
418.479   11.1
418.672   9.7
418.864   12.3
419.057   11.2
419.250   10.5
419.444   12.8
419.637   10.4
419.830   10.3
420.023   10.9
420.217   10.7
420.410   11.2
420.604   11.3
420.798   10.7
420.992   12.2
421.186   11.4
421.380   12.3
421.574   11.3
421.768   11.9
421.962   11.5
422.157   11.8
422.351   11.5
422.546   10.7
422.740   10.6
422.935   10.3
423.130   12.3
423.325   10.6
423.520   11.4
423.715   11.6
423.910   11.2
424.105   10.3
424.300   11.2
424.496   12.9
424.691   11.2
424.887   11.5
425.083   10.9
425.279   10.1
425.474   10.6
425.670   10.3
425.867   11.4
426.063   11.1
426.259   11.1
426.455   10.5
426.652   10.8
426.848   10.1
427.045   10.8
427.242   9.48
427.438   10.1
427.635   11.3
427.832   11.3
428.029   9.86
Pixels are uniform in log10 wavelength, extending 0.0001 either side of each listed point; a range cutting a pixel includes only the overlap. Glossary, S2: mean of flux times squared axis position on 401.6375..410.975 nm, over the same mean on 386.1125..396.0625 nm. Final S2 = 1.19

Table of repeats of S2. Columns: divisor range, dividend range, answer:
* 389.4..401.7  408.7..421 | 1.18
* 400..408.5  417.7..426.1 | 1.05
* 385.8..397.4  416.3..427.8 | 1.28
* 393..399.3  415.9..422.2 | 1.28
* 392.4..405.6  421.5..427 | 1.19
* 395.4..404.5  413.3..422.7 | 1.13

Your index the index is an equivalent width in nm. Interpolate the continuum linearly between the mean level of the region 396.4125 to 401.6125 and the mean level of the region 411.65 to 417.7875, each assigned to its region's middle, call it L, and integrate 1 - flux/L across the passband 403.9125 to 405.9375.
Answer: -0.19 nm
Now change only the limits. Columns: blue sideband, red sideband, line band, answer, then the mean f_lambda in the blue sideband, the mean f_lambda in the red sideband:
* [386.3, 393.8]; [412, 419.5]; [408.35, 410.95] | 0.073 nm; 10.1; 11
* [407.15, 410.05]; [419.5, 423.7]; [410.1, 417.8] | 0.213 nm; 10.9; 11.2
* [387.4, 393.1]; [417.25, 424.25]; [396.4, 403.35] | -0.453 nm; 9.46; 11.1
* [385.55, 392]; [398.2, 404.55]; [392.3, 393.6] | 0.272 nm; 10.5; 11.3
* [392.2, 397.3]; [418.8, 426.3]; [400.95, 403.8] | -0.436 nm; 9.54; 11.2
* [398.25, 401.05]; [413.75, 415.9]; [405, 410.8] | -0.059 nm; 11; 11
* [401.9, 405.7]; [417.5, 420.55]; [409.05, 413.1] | 0.336 nm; 11.5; 11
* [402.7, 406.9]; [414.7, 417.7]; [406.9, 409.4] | 0.014 nm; 11.7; 10.7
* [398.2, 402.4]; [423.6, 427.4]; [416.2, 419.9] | 0.012 nm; 11.1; 10.9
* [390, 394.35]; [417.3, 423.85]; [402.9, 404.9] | -0.271 nm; 9.79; 11.2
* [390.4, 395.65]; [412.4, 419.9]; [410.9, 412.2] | 0.052 nm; 9.89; 11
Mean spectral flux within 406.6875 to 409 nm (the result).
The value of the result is 11.5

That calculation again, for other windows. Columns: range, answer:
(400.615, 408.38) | 11.5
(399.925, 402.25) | 11.6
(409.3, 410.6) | 9.54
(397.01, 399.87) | 9.95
